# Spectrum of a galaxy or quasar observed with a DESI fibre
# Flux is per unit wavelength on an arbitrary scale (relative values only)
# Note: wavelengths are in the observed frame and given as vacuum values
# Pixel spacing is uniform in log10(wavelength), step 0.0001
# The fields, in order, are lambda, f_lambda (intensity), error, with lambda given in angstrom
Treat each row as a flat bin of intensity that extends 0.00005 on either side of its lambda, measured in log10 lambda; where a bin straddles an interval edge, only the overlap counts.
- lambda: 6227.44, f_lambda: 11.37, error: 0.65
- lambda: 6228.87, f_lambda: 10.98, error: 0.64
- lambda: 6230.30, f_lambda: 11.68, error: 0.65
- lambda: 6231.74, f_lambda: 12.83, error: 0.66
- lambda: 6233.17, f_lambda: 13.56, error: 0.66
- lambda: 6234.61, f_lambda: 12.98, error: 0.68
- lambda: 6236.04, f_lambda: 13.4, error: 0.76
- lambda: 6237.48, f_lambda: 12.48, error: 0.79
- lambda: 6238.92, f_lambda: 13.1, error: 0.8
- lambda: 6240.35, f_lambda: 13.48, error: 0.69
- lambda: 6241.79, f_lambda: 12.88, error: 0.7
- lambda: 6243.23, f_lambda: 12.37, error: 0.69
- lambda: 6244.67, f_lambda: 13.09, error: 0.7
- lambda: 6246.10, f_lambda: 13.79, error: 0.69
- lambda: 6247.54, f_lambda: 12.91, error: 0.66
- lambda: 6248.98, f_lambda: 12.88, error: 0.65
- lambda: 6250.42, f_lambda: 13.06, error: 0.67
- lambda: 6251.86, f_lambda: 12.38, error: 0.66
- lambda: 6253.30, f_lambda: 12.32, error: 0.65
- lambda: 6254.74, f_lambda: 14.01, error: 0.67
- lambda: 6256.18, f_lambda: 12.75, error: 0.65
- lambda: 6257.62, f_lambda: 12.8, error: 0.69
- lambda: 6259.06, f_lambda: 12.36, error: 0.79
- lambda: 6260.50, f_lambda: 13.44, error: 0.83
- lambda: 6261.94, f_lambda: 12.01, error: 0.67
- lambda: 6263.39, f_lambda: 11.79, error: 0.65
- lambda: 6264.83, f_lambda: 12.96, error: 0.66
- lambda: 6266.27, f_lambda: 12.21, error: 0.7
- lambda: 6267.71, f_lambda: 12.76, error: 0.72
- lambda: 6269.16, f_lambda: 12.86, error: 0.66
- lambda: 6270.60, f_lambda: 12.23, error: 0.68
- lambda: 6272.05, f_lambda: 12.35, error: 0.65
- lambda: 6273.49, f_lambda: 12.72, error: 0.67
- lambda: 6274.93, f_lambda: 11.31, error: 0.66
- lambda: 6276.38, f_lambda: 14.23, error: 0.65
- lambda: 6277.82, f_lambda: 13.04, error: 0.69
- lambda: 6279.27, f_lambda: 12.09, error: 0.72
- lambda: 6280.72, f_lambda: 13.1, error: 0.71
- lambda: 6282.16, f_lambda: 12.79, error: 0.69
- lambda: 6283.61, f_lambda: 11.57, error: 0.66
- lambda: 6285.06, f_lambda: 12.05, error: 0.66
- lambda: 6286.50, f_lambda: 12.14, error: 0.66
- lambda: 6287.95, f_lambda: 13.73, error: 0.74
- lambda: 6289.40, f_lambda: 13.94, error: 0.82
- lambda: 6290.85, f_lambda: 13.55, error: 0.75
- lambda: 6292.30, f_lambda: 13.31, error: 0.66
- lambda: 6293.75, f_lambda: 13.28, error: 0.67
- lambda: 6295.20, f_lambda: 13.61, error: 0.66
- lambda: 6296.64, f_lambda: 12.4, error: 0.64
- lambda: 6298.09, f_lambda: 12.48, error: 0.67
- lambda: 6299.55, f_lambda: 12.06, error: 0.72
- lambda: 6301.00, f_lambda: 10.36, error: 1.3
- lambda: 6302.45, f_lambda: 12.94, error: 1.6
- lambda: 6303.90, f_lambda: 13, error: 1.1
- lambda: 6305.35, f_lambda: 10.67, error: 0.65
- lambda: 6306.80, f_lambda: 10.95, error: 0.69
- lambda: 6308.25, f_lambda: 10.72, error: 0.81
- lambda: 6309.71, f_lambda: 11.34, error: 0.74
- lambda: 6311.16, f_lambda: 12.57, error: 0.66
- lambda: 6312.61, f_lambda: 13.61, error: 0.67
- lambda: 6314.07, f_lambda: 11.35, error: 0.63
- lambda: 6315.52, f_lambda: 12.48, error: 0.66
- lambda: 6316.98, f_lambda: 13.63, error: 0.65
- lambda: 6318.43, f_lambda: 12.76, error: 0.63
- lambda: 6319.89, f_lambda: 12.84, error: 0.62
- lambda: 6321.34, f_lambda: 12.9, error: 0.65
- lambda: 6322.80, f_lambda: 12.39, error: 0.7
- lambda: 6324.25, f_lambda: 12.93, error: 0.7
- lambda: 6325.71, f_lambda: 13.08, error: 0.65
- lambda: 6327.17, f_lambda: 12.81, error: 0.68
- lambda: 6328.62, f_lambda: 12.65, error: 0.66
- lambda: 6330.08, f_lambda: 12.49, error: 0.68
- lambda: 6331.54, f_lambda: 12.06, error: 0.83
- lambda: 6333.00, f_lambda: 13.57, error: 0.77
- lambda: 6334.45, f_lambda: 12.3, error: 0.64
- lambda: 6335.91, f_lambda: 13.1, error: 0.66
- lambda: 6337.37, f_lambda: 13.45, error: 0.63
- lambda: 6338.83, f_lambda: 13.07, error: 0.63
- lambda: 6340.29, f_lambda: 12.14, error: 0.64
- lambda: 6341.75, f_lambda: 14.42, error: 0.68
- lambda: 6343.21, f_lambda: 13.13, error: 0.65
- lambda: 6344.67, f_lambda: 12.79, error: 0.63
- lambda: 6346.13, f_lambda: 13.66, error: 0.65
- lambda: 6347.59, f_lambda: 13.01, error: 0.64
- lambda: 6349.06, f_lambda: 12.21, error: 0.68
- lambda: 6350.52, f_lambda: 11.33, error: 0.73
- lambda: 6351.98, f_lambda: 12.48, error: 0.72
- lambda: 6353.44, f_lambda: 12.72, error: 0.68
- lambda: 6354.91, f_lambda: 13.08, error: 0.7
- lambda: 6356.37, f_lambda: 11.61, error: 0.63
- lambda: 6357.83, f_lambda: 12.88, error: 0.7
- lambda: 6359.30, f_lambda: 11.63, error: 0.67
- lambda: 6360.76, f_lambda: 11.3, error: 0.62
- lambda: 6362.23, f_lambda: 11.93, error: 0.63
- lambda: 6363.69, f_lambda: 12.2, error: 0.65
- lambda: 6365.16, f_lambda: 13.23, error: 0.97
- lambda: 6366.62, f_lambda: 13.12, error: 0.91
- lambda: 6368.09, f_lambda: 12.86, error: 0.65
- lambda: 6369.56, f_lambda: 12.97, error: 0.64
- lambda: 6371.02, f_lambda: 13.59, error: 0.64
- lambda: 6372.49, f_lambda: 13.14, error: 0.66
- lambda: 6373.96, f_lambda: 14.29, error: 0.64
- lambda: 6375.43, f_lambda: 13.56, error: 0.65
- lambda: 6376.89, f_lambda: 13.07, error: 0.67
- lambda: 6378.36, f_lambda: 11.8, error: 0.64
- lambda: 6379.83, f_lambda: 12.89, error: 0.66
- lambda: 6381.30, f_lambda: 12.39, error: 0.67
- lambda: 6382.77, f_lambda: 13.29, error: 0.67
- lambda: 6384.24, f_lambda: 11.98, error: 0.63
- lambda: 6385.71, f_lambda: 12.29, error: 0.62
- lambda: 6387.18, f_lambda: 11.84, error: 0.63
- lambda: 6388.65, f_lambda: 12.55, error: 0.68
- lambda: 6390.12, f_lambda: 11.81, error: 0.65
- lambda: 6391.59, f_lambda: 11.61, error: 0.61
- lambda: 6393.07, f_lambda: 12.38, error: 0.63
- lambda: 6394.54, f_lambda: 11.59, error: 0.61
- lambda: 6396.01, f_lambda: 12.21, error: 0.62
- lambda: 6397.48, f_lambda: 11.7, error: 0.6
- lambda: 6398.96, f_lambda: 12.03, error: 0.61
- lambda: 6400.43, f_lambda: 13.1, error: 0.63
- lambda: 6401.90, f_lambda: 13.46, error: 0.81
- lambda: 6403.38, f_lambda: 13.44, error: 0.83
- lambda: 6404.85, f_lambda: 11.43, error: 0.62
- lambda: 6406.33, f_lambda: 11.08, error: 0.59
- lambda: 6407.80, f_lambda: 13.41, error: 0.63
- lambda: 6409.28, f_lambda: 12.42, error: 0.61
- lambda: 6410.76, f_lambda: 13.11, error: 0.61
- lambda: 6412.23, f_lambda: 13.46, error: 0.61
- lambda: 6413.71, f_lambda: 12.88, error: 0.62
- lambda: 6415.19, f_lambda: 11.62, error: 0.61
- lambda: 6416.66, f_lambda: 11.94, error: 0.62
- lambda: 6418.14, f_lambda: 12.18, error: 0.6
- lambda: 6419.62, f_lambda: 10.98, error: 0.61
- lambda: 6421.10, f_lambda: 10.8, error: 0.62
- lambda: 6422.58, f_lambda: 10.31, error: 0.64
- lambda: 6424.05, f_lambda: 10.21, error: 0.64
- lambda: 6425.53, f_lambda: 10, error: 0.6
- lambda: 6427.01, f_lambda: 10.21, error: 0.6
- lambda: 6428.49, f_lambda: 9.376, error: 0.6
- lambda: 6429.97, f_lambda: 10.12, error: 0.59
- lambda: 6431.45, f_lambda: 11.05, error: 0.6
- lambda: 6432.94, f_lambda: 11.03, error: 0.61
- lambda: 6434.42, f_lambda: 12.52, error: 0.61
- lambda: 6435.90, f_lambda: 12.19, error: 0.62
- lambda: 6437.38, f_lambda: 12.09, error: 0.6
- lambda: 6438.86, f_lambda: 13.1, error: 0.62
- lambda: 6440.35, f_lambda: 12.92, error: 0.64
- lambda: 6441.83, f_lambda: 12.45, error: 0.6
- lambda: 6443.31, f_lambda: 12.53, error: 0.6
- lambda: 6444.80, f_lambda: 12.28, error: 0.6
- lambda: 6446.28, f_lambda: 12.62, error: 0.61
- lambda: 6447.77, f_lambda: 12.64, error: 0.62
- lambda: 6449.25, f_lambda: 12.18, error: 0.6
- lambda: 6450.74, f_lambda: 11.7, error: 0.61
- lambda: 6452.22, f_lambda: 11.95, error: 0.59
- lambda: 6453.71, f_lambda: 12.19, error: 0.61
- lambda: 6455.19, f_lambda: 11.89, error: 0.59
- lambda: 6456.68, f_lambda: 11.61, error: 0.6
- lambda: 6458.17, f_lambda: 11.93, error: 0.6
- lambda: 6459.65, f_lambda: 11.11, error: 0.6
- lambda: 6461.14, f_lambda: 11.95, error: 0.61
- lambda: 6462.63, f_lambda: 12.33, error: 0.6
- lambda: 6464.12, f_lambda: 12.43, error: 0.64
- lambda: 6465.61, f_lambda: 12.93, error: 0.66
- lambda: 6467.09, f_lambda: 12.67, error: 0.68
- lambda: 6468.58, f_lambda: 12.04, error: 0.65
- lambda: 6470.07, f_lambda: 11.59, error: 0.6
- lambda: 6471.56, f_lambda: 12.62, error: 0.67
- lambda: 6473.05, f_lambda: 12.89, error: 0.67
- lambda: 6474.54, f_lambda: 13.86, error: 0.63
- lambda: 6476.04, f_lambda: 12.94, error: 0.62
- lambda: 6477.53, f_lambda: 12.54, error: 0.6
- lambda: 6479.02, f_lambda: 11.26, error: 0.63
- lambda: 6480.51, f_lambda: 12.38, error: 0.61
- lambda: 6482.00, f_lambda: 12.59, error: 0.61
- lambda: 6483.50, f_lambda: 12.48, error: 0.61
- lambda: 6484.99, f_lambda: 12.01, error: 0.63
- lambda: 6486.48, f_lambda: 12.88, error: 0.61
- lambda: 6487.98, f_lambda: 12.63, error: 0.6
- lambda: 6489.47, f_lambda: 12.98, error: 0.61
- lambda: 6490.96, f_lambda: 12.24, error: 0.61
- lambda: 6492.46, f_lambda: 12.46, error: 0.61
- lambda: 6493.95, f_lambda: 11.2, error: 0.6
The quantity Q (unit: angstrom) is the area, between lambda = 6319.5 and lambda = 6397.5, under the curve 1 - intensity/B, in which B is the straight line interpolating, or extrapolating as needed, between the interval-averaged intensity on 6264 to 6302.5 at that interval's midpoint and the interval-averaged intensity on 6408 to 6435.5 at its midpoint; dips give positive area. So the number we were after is -4.4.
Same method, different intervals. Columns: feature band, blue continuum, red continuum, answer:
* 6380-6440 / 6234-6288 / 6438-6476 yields 2.63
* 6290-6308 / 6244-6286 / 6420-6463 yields 0.19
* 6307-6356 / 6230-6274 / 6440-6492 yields -0.17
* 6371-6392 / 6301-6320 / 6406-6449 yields -1.29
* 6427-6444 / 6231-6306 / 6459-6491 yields 1.09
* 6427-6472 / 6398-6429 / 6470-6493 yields 0.85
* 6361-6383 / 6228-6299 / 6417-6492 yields -1.06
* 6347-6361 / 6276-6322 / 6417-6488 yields 0.08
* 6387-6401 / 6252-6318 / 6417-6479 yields 0.01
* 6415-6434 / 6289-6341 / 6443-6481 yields 2.44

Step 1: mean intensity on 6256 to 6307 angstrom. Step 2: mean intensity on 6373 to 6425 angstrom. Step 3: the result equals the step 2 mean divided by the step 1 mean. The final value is 0.98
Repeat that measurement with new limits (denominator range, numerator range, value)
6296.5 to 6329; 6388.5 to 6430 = 0.96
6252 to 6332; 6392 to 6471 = 0.95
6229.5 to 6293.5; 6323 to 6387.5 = 1.00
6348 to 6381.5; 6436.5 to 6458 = 0.97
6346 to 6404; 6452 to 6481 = 0.98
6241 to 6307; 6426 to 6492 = 0.96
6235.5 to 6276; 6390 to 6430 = 0.92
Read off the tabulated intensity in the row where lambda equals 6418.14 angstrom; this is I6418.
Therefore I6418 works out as 12.18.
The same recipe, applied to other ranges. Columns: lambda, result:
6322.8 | 12.39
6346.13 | 13.66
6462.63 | 12.33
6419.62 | 10.98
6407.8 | 13.41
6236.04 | 13.4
